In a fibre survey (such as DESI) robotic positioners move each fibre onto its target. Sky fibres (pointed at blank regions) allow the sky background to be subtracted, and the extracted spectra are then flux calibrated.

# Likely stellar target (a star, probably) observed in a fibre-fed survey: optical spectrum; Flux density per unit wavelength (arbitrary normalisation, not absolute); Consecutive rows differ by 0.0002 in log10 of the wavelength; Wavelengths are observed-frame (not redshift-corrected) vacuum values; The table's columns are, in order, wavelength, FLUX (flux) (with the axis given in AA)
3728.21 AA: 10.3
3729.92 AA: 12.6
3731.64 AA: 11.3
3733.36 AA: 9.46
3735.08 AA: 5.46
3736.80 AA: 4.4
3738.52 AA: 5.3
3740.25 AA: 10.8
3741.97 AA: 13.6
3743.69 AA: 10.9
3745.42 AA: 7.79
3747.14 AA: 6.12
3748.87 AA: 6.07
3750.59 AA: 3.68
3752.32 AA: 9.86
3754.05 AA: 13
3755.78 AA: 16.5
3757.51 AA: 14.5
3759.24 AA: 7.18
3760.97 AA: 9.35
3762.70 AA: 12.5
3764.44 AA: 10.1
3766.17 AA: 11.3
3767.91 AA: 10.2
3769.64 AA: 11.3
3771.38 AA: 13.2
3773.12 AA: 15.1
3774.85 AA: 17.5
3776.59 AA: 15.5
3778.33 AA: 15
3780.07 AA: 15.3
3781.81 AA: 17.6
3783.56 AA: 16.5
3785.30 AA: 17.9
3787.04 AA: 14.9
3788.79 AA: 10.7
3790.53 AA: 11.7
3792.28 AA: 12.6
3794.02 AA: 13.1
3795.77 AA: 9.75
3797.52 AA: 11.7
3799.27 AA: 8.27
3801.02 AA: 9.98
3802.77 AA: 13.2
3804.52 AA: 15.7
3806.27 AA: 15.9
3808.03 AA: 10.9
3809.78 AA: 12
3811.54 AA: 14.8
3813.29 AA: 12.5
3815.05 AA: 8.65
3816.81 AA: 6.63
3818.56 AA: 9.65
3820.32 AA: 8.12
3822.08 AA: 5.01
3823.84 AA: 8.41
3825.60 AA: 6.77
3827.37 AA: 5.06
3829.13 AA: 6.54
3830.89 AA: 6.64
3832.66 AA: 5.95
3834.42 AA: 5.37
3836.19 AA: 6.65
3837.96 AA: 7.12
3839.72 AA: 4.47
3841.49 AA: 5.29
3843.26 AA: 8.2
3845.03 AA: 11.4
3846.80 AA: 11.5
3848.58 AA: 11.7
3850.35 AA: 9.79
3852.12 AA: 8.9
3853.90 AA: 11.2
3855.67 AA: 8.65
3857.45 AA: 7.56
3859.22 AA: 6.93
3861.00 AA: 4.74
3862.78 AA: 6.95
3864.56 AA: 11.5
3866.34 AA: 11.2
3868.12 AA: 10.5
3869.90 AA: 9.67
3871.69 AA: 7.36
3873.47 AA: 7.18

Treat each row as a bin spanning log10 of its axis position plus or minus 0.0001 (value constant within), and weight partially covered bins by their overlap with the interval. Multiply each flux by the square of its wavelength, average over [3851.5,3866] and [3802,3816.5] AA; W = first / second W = 0.68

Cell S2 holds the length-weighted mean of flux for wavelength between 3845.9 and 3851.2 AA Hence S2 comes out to 11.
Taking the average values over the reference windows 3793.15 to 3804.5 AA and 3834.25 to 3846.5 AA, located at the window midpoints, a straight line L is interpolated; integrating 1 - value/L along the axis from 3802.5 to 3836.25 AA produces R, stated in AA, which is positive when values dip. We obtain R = 1.2 AA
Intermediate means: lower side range 11.4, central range 9.21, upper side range 7.24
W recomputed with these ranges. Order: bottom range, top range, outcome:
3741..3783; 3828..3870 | 0.73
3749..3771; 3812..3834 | 0.73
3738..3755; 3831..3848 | 0.88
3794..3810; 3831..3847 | 0.61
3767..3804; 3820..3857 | 0.60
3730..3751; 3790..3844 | 1.17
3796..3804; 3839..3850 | 0.83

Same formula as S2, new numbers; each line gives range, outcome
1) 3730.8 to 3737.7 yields 7.63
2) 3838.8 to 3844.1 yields 5.98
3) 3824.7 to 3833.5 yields 6.19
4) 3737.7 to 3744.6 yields 10.2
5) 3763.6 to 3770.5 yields 10.7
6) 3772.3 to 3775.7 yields 16.3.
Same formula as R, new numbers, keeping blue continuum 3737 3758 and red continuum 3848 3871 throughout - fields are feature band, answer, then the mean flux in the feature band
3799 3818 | -4.9 AA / 11.8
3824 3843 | 6.3 AA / 6.15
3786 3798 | -3.5 AA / 12.2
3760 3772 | -2.0 AA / 11.1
